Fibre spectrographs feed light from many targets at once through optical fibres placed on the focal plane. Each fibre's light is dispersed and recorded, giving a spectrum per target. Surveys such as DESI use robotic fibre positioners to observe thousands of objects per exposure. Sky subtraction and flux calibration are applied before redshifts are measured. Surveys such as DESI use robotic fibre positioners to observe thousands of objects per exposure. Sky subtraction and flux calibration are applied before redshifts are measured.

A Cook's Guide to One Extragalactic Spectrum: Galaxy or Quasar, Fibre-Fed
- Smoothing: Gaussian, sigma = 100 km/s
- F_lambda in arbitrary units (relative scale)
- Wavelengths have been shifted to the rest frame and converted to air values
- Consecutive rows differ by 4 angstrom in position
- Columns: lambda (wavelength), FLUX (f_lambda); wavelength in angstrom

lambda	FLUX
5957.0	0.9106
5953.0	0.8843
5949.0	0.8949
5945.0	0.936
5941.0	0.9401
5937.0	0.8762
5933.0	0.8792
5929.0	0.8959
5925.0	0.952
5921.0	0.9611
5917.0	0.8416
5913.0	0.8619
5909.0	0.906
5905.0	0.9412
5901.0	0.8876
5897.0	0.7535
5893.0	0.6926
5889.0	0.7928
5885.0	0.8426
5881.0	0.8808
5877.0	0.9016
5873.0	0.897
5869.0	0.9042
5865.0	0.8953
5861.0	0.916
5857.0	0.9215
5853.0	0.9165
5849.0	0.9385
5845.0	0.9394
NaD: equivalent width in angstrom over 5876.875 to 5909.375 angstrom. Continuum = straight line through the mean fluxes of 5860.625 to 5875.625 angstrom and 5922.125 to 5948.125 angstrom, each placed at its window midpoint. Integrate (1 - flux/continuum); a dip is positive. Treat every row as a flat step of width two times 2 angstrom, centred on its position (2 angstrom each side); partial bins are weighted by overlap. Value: 2.5 angstrom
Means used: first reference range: 0.902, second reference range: 0.914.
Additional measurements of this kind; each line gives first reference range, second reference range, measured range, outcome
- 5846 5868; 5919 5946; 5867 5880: 0.3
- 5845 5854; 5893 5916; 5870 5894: 1.2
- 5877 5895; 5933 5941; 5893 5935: -1.0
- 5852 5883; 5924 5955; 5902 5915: 0.0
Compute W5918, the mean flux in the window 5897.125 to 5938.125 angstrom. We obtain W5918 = 0.894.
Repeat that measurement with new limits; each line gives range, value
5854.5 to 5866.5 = 0.912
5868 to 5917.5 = 0.853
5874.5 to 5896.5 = 0.819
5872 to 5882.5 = 0.893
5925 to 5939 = 0.894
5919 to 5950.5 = 0.917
